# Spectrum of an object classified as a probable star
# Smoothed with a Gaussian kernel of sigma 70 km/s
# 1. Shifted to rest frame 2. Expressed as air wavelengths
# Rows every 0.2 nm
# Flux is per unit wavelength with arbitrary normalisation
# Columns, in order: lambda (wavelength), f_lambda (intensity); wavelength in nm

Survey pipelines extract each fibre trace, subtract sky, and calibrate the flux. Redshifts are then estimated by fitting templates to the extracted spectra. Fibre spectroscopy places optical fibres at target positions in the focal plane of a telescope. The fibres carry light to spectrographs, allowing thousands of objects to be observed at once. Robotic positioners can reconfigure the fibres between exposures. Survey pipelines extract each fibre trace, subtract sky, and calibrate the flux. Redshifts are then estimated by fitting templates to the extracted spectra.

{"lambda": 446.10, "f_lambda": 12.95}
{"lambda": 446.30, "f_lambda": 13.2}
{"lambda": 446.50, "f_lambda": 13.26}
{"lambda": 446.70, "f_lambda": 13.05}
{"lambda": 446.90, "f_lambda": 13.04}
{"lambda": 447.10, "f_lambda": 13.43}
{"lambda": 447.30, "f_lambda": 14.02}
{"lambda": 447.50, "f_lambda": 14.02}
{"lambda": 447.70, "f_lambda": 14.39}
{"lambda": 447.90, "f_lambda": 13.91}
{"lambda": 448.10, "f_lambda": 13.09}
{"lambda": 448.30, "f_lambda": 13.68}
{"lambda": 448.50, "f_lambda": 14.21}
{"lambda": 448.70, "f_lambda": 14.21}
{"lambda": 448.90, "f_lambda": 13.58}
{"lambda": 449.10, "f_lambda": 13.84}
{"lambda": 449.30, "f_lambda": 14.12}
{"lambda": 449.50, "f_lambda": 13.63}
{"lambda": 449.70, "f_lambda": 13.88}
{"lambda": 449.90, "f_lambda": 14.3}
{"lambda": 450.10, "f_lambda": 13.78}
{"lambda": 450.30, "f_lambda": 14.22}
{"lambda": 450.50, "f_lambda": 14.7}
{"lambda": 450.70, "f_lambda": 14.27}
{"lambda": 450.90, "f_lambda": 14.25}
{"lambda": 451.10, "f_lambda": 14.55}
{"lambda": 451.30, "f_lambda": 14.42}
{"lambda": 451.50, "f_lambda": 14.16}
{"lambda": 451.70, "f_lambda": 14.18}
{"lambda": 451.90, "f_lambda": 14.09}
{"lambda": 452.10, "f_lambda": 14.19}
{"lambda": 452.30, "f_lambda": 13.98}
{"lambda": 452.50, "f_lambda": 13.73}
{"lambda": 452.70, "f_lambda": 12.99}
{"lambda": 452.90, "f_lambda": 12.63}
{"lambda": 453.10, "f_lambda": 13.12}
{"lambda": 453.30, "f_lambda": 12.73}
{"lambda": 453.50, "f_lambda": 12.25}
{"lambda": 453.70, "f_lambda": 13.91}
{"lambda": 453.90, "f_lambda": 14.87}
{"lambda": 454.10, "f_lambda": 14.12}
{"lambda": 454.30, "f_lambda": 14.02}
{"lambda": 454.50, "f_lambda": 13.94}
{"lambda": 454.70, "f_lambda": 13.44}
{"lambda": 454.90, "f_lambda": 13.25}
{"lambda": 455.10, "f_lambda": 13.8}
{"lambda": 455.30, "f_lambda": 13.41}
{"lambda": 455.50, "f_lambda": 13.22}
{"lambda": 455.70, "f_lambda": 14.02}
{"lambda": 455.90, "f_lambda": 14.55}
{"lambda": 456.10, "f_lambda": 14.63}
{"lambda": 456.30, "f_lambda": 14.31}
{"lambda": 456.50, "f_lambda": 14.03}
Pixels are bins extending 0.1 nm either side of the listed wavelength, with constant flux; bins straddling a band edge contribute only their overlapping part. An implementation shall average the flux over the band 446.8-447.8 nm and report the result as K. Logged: 13.8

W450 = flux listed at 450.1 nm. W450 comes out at 13.78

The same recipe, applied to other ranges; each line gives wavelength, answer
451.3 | 14.42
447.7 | 14.39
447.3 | 14.02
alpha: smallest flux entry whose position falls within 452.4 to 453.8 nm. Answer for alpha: 12.25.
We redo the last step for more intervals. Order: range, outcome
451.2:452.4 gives 13.98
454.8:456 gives 13.22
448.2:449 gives 13.58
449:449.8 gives 13.63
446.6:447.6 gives 13.04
